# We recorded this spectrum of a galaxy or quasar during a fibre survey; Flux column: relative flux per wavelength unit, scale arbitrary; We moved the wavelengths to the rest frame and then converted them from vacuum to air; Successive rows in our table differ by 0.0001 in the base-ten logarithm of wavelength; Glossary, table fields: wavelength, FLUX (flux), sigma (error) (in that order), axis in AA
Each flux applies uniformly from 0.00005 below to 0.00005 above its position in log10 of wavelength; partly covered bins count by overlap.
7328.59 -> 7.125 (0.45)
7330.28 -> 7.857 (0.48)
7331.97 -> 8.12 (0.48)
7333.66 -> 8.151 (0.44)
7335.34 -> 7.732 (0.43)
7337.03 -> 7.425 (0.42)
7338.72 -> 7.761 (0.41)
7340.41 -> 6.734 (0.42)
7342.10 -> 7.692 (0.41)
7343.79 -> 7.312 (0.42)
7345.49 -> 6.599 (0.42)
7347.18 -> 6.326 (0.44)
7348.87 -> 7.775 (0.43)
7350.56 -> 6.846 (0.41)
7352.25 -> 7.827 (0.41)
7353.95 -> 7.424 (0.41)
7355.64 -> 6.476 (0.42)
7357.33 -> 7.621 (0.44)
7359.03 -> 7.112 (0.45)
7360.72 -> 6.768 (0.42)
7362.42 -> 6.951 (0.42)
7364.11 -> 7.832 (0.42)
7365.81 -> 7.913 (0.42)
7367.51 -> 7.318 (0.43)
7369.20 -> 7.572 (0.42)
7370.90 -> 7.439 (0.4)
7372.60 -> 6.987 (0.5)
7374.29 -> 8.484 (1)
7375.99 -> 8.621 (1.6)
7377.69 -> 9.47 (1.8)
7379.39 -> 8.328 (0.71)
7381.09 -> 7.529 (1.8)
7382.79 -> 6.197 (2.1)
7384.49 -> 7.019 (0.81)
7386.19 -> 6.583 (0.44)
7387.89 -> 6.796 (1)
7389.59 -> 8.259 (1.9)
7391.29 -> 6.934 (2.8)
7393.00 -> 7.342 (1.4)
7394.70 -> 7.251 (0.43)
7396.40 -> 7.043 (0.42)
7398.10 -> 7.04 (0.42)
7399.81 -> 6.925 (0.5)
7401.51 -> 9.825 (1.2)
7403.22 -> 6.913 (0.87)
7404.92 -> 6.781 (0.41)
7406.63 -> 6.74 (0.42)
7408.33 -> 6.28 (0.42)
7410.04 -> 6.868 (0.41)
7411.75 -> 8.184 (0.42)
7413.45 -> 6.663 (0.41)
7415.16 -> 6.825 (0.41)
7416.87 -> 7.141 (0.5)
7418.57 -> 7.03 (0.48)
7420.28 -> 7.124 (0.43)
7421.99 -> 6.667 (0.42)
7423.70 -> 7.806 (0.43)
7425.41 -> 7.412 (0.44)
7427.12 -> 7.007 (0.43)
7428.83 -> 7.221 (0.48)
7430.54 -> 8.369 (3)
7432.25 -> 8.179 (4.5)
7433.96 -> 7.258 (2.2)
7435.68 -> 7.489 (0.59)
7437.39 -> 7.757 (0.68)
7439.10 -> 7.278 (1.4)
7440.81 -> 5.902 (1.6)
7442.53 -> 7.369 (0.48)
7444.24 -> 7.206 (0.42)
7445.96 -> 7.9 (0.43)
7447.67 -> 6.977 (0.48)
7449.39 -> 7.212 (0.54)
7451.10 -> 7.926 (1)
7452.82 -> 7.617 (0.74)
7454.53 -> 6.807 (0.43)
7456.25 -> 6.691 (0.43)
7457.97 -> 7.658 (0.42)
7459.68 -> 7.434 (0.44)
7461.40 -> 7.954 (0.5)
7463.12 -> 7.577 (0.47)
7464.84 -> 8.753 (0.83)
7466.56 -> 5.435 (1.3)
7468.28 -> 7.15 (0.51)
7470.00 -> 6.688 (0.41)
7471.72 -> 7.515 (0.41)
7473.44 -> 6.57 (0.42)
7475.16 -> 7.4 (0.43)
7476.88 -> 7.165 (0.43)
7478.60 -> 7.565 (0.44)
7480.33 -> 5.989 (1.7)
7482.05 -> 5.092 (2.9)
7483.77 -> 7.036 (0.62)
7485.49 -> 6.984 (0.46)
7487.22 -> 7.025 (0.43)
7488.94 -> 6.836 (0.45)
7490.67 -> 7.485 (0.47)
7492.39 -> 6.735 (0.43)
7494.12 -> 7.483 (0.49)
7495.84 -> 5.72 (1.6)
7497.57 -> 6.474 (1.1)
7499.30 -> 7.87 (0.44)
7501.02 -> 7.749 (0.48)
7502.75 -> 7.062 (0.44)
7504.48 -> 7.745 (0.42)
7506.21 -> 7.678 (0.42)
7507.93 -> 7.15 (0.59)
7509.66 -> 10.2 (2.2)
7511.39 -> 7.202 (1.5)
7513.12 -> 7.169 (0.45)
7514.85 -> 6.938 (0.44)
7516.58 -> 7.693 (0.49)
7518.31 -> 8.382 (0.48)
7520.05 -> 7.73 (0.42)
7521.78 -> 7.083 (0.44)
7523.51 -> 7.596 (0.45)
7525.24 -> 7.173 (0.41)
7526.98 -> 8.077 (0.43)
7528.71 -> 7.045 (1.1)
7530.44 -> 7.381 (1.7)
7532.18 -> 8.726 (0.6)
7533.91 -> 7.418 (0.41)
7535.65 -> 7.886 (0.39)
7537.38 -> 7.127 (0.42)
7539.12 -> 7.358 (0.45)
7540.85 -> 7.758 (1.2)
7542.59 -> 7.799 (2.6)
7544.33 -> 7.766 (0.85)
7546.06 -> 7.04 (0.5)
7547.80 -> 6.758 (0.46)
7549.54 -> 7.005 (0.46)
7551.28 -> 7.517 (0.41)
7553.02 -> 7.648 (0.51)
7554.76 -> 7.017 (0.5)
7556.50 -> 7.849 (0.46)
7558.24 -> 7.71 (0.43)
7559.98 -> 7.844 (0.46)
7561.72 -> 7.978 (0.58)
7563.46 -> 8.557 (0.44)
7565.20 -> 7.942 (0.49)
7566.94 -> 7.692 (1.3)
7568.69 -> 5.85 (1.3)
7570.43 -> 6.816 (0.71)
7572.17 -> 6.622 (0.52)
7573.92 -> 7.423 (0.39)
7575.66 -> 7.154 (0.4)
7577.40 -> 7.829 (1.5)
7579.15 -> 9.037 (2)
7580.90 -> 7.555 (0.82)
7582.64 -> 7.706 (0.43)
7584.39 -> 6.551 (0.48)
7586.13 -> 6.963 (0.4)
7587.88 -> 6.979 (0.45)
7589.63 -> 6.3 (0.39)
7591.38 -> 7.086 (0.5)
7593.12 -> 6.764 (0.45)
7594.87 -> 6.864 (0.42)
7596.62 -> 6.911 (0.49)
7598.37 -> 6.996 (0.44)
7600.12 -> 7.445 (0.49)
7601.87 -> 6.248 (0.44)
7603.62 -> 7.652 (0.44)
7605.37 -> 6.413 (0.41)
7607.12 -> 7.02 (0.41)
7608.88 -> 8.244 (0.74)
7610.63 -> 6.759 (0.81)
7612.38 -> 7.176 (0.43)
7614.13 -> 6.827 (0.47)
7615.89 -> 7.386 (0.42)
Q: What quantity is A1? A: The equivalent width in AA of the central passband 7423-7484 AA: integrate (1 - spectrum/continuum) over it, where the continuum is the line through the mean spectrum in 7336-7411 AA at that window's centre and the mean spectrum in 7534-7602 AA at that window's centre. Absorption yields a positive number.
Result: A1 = 0.86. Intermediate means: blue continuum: 7.34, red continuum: 7.33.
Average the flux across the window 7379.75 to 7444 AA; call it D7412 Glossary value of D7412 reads 7.23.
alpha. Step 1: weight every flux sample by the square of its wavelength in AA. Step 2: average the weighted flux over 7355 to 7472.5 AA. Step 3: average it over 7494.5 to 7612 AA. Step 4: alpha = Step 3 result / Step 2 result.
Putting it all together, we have 1.0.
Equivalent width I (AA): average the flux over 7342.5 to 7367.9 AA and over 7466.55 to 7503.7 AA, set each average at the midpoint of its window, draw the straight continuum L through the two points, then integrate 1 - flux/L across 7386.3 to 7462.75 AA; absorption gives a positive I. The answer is -2.7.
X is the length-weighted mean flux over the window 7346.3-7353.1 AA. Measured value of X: 7.2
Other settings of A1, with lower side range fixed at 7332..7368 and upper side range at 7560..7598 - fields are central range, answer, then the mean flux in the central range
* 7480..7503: 1.4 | 6.84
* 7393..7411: 0.3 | 7.18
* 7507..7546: -2.0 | 7.65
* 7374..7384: -1.0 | 8.04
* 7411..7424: 0.3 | 7.15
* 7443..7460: -0.1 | 7.34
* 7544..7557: 0.0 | 7.29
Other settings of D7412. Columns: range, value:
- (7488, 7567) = 7.52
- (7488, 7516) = 7.35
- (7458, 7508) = 7.09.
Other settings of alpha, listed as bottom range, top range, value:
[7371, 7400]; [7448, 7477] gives 0.99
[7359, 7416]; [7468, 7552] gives 1.02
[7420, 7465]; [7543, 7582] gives 1.04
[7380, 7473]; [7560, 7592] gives 1.05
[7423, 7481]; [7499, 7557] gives 1.06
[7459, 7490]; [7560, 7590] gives 1.08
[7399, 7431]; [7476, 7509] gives 0.99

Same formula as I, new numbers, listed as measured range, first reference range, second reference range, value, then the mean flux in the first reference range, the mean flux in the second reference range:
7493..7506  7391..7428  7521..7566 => 0.5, 7.18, 7.58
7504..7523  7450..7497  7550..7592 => -1.4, 7.05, 7.4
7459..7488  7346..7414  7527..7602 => 1.4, 7.36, 7.37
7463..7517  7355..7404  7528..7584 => 2.5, 7.47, 7.52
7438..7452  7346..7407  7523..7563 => 0.4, 7.4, 7.55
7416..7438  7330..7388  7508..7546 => 0.4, 7.45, 7.67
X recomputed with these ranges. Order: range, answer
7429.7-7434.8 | 7.94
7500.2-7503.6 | 7.4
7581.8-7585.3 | 7.13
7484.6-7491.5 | 7.08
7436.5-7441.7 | 6.99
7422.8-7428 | 7.4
